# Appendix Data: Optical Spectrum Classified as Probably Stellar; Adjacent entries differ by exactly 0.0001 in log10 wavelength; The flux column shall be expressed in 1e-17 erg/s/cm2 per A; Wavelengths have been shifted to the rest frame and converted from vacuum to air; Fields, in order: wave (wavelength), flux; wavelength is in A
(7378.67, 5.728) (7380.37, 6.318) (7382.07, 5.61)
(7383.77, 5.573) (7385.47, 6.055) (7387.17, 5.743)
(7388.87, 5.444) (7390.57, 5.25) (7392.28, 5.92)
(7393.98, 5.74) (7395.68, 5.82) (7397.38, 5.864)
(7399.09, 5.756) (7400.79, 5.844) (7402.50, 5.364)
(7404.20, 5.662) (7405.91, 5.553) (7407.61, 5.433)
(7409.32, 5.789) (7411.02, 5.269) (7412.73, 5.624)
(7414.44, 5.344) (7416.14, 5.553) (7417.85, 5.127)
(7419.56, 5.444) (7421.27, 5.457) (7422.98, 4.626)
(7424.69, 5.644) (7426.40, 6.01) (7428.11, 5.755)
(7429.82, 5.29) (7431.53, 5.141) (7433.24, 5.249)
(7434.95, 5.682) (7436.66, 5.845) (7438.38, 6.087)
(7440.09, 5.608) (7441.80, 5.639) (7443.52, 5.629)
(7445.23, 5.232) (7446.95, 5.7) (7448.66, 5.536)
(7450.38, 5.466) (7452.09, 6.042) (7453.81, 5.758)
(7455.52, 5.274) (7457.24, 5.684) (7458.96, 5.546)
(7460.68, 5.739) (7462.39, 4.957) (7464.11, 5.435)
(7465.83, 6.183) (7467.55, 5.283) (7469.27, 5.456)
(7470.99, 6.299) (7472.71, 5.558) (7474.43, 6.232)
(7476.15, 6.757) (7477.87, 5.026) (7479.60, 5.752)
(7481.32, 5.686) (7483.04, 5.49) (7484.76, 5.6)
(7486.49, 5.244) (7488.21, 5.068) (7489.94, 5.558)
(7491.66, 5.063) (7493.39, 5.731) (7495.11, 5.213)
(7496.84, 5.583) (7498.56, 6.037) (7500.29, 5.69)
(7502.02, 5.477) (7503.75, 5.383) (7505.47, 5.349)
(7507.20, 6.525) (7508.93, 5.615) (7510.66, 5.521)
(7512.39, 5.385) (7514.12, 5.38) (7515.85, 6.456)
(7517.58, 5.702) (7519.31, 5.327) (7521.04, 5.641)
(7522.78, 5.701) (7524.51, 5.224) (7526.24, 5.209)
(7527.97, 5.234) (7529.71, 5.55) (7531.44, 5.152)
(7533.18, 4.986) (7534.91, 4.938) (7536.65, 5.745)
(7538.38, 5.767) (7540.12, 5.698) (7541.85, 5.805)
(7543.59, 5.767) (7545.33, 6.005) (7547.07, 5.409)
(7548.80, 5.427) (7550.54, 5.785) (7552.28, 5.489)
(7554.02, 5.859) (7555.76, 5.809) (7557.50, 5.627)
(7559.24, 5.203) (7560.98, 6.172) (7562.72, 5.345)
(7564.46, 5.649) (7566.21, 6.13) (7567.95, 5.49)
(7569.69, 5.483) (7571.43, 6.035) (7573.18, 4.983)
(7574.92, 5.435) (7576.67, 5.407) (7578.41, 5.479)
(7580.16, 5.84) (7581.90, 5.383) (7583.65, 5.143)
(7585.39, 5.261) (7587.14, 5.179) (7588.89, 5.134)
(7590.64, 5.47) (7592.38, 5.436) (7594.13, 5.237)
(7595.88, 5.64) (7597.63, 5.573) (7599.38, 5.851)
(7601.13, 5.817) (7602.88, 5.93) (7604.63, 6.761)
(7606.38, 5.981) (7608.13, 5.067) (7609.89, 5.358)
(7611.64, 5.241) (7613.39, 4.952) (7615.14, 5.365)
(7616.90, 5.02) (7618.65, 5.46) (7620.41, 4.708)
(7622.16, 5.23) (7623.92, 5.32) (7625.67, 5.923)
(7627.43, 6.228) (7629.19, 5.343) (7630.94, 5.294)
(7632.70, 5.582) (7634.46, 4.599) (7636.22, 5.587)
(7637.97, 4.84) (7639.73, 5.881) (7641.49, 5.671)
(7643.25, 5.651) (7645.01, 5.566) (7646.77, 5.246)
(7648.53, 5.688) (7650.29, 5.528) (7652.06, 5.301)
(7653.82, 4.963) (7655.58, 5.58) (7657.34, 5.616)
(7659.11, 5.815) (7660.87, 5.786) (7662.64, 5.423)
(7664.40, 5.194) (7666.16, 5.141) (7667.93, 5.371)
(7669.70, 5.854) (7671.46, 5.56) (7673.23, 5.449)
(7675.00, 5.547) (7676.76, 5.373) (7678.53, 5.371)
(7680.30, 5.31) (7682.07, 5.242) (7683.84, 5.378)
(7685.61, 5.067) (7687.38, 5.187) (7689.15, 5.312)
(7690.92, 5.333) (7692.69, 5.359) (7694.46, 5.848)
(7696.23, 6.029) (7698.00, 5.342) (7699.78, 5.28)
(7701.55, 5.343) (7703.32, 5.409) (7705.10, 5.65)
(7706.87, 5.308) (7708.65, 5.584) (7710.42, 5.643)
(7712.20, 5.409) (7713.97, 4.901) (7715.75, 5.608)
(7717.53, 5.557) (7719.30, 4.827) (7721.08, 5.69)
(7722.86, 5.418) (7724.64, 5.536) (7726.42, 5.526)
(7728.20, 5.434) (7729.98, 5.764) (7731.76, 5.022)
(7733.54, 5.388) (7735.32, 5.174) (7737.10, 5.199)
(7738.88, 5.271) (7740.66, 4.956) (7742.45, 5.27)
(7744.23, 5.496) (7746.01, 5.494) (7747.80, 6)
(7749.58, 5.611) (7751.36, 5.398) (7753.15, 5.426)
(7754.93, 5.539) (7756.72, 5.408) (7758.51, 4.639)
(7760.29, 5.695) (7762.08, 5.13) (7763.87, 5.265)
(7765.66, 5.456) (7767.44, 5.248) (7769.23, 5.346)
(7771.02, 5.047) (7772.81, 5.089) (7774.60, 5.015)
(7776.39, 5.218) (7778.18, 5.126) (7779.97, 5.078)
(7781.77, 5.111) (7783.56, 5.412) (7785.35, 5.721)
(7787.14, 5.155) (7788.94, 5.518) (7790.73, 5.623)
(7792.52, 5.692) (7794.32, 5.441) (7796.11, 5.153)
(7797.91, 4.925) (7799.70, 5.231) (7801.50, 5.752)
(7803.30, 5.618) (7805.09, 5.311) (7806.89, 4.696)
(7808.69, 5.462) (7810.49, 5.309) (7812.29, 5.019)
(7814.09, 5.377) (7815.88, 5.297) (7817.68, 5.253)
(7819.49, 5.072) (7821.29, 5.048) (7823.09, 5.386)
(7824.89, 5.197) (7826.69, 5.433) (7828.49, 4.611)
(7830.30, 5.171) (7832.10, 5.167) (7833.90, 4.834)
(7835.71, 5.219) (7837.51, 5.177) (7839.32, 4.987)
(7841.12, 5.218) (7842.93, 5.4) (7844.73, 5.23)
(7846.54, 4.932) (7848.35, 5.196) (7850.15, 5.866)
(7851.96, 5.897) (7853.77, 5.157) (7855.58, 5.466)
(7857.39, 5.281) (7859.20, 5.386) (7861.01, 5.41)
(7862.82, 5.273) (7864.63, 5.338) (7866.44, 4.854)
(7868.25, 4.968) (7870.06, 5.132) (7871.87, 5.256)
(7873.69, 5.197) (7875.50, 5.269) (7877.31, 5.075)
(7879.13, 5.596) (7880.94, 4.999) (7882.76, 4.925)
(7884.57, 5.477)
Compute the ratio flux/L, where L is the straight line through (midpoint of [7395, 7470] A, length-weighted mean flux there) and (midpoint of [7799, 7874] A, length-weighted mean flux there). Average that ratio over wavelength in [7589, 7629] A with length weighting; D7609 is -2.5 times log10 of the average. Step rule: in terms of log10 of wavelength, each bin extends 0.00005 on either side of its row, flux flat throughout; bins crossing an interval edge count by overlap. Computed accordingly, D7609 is -0.02 mag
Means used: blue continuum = 5.55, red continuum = 5.24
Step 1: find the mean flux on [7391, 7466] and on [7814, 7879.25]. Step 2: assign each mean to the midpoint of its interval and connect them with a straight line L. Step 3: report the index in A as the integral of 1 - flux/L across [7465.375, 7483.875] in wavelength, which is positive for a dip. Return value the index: -0.85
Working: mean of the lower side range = 5.57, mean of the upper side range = 5.23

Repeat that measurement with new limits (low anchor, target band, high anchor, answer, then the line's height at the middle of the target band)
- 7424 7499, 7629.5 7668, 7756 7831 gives -0.11 A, 5.41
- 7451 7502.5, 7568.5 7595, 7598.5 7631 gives 0.72 A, 5.55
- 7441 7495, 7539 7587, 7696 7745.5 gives -0.65 A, 5.52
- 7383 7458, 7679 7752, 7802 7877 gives -0.96 A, 5.33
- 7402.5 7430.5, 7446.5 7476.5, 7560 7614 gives -1.14 A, 5.49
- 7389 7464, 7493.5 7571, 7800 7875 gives -1.70 A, 5.47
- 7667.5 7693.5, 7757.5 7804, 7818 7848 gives -0.70 A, 5.22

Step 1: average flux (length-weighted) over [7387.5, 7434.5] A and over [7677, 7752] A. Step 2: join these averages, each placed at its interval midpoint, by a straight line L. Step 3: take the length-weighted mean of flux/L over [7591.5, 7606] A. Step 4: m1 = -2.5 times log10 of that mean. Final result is -0.066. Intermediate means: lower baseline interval 5.52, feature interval 5.79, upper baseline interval 5.4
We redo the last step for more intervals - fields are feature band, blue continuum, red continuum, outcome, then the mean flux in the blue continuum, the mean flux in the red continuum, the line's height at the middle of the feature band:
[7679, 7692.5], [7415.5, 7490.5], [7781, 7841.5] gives 0.02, 5.58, 5.25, 5.37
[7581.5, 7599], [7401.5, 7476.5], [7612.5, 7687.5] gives 0.02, 5.58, 5.4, 5.45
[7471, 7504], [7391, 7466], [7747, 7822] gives -0.02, 5.57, 5.31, 5.52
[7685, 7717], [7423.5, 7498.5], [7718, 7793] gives -0.01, 5.6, 5.34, 5.39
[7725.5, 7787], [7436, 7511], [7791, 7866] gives 0.00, 5.63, 5.27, 5.34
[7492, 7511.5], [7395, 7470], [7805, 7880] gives -0.03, 5.55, 5.22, 5.5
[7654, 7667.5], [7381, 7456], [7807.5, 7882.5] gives -0.02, 5.58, 5.22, 5.38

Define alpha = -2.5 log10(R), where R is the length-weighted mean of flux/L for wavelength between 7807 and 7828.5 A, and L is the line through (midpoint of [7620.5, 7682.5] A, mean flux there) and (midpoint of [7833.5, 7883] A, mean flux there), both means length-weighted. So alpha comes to 0.015 mag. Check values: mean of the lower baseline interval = 5.45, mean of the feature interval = 5.21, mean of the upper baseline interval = 5.24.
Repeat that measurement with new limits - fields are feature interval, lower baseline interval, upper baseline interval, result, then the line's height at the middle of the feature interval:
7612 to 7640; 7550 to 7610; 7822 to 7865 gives 0.042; 5.53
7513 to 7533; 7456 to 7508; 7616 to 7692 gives 0.016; 5.57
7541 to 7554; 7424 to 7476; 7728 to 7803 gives -0.025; 5.55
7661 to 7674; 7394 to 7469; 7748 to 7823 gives -0.012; 5.39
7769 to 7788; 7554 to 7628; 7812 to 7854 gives 0.017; 5.29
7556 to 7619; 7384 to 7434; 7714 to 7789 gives -0.017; 5.43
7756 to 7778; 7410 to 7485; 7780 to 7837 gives 0.018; 5.3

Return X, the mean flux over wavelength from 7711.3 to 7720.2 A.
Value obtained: 5.26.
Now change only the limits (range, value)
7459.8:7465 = 5.39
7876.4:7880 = 5.33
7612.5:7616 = 5.17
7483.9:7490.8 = 5.36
